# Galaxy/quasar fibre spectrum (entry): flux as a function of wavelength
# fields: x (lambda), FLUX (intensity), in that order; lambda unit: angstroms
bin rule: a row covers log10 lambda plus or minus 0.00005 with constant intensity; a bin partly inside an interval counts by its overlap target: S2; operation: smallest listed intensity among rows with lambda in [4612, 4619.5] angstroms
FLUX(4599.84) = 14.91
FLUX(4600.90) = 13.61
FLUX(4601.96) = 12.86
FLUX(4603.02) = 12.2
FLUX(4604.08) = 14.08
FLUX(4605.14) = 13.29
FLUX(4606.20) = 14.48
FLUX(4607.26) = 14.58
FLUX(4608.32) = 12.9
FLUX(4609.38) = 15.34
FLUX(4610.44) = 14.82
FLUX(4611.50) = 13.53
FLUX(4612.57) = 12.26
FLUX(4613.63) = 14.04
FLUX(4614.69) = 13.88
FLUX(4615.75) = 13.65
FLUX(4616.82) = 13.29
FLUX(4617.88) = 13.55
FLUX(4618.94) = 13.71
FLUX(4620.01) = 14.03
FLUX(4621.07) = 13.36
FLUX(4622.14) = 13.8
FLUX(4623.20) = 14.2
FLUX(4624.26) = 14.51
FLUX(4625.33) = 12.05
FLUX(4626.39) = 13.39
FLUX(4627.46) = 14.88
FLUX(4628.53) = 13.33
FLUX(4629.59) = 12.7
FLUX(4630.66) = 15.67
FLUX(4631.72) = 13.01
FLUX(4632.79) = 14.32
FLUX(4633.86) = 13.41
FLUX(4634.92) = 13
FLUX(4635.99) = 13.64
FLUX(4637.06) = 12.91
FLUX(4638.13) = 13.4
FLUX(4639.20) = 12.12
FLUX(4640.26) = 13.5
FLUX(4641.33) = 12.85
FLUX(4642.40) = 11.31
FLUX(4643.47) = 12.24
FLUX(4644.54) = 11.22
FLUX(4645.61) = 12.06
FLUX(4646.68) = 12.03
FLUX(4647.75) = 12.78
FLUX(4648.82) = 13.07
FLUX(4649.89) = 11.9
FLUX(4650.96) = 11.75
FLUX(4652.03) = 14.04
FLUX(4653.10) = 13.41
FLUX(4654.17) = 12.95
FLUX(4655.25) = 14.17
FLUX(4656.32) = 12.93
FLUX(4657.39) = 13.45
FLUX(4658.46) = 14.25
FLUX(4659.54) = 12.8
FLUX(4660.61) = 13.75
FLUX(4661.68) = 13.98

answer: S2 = 12.26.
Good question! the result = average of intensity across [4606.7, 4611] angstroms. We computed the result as 14.4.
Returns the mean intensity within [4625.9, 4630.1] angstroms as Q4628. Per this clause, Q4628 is 13.6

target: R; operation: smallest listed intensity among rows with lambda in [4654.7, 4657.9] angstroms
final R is 12.93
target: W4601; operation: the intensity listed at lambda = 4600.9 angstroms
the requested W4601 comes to 13.61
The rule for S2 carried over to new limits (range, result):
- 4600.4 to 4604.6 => 12.2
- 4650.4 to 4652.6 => 11.75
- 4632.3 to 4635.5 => 13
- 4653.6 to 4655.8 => 12.95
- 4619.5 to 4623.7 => 13.36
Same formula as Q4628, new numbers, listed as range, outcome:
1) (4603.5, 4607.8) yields 14.1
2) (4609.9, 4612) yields 14.2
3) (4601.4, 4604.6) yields 13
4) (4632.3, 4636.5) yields 13.6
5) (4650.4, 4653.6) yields 13.1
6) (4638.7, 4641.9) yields 12.8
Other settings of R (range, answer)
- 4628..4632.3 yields 12.7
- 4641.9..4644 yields 11.31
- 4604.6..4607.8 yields 13.29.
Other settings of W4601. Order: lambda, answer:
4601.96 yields 12.86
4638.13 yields 13.4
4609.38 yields 15.34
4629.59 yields 12.7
